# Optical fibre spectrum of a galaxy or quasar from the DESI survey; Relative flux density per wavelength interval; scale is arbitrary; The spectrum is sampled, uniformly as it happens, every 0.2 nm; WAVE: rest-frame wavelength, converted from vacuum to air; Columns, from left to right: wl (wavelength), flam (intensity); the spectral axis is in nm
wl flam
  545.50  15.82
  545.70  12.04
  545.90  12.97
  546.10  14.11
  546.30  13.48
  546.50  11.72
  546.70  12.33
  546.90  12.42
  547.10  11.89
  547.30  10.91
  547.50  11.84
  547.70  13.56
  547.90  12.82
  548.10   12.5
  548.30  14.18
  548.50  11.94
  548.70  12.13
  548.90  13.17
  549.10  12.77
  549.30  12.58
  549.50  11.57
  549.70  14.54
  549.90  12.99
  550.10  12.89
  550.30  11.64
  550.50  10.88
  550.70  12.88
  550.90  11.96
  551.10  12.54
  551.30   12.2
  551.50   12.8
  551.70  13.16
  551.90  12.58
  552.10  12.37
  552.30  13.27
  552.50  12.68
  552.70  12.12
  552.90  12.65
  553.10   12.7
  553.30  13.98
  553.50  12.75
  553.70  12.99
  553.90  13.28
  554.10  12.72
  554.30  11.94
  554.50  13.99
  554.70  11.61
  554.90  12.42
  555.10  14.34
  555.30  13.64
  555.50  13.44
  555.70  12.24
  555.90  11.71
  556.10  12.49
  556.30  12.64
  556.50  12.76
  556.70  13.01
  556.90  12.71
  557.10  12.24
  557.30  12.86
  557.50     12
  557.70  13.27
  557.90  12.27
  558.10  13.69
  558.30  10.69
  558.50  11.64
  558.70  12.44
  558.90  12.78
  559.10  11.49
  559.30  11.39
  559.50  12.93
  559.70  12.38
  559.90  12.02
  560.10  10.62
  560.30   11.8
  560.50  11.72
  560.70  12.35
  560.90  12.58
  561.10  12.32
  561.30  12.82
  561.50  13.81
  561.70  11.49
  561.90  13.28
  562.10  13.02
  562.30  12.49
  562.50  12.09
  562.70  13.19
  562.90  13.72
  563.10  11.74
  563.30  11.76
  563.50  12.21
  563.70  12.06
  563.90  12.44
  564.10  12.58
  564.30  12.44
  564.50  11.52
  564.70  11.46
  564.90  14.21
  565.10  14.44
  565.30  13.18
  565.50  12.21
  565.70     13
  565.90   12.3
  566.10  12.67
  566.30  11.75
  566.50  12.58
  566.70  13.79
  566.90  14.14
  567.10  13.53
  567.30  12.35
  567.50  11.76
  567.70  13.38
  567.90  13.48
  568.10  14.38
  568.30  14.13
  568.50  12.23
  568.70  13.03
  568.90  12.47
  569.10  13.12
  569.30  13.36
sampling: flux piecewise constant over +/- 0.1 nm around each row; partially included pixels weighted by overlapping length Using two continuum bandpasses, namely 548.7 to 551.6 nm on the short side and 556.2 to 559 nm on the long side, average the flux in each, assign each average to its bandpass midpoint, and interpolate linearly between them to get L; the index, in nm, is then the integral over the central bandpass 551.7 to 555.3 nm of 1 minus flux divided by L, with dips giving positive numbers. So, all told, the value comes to -0.106 nm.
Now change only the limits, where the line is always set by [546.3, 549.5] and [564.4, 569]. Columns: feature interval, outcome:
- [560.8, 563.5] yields 0.04 nm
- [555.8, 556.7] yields 0.01 nm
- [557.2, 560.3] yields 0.14 nm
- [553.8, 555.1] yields -0.02 nm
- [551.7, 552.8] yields -0.01 nm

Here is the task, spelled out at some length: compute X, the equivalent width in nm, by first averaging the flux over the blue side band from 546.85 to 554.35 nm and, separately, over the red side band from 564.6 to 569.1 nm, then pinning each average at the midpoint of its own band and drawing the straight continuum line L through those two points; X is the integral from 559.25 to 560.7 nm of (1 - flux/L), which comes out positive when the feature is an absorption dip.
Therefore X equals 0.108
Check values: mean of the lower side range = 12.6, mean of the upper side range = 13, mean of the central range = 11.9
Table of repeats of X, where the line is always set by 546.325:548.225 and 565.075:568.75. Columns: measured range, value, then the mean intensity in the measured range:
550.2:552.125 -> 0.02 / 12.3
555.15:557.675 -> -0.01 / 12.7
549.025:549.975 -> -0.04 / 12.9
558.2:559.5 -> 0.09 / 11.8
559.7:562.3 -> 0.10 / 12.3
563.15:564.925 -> 0.10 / 12.2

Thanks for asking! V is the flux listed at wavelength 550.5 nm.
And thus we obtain 10.88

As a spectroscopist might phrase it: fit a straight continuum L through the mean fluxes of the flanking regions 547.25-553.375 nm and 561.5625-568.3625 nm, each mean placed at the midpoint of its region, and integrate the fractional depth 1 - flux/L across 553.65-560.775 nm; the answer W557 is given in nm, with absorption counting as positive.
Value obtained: 0.13 nm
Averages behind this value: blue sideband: 12.6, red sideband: 12.8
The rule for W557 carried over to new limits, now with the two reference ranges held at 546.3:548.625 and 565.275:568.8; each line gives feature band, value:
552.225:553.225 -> -0.01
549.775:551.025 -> 0.02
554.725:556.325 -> -0.02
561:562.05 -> 0.01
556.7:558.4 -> 0.03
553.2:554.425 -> -0.04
